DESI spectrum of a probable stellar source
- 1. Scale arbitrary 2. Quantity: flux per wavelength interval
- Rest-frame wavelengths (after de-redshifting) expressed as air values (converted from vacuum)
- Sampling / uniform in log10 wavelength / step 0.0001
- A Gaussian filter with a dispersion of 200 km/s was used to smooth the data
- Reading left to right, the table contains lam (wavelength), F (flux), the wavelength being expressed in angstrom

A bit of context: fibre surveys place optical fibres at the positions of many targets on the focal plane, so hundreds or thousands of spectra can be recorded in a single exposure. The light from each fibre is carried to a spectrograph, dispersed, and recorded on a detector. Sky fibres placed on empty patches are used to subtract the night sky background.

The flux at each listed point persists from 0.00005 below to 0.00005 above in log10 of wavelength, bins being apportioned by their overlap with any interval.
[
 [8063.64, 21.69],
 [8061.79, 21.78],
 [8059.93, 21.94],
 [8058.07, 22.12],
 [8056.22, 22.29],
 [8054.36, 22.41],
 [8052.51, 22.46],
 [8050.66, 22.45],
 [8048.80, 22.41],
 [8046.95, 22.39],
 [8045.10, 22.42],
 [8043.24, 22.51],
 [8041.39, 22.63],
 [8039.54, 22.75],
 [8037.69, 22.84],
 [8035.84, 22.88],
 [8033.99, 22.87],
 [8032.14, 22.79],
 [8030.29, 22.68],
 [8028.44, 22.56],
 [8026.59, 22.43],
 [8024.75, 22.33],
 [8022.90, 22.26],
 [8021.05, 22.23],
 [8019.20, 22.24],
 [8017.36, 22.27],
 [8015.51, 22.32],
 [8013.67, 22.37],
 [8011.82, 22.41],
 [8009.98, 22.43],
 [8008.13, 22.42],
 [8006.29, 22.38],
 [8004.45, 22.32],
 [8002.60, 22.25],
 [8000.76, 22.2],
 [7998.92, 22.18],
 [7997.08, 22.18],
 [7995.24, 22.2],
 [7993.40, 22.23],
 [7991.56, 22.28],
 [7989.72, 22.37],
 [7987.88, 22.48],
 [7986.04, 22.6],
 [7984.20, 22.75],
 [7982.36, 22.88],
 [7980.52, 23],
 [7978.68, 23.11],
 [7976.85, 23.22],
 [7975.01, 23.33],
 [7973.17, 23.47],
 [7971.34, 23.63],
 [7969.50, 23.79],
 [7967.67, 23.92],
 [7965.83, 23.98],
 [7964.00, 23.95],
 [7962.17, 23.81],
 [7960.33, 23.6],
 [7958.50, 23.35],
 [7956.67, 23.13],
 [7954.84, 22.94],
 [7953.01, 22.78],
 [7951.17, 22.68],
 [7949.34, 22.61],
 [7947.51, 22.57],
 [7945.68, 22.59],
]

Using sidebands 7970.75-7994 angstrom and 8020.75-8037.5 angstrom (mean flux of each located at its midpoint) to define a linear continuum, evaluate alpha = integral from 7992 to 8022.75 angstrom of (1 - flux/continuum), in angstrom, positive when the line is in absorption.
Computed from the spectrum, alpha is 0.6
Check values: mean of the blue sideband 22.9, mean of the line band 22.3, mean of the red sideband 22.6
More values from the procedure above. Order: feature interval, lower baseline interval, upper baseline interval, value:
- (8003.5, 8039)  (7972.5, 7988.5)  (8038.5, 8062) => 0.2 angstrom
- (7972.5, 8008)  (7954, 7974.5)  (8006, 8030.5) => 0.6 angstrom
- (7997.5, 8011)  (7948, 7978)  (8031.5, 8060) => 0.4 angstrom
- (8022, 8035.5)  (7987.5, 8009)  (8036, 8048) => 0.0 angstrom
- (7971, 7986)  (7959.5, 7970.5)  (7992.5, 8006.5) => 0.1 angstrom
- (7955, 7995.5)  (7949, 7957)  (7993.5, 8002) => -1.1 angstrom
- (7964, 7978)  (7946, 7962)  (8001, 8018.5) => -0.5 angstrom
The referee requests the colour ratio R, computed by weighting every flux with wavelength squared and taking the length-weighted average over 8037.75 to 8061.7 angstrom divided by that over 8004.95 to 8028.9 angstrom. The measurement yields 1.01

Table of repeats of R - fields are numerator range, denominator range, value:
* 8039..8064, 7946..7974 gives 0.98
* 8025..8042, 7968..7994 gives 1.00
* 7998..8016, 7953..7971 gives 0.96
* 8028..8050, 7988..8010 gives 1.03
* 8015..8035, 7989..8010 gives 1.01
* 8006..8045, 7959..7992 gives 0.98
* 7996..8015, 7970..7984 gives 0.97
